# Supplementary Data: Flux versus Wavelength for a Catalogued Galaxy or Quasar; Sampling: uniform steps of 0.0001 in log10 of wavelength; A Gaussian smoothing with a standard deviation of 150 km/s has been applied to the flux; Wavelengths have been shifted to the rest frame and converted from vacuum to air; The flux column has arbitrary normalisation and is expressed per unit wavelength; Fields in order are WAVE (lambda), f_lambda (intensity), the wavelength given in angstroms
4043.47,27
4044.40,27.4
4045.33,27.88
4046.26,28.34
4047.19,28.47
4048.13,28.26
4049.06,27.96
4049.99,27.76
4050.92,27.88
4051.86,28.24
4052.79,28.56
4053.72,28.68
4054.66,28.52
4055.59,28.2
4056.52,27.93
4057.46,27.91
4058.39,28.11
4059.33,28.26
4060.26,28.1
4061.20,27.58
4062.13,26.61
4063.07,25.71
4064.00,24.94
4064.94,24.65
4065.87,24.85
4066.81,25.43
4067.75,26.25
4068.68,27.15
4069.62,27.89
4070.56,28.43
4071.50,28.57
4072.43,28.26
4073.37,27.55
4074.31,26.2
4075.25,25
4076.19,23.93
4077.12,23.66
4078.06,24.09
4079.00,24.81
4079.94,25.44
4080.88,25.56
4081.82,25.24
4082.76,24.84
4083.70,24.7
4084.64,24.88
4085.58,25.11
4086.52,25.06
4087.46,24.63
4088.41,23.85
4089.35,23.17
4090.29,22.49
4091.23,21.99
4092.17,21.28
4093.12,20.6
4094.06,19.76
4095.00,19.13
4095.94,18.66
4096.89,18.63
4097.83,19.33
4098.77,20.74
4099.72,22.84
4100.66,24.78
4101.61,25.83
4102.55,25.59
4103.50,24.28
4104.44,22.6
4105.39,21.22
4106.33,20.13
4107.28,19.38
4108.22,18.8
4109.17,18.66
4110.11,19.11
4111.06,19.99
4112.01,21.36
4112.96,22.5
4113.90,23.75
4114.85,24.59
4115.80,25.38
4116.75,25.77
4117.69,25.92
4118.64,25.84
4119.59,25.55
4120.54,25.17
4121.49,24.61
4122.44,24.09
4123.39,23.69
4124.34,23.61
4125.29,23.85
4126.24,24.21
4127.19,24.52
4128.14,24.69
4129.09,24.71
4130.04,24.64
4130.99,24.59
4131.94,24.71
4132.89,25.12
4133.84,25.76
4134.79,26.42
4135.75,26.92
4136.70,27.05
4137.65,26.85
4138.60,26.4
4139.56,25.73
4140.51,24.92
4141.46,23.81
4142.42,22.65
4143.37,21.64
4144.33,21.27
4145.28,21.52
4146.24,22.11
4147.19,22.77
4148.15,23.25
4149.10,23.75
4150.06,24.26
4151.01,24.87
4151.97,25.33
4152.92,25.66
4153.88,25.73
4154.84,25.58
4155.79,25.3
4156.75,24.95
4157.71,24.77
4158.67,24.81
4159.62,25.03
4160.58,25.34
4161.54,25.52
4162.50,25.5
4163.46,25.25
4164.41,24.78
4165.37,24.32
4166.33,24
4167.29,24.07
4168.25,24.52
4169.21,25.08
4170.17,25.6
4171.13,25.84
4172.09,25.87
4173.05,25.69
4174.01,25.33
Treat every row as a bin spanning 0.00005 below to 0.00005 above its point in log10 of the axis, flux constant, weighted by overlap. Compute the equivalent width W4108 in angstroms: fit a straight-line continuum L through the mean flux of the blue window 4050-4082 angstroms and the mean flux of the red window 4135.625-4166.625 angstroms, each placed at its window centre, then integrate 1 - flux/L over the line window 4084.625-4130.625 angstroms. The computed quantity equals 5.0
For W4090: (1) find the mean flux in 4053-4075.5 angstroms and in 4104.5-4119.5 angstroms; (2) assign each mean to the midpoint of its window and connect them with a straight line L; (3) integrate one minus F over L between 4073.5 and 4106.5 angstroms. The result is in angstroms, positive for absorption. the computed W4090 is 1.8 angstroms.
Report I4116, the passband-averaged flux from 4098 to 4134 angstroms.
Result 23.4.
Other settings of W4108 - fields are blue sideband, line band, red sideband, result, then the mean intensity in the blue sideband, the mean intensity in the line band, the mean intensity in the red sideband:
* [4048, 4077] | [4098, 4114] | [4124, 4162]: 2.5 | 27.2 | 21.8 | 24.6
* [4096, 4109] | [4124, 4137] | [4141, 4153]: -1.4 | 21.7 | 25.1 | 23.2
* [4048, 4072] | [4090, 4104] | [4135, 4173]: 2.5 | 27.4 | 21.7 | 24.7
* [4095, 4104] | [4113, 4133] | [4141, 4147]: -2.3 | 22.1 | 24.7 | 22.2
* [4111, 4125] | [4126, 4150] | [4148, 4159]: 0.2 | 24.2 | 24.4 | 24.9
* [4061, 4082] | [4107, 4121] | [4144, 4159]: 1.2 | 26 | 22.8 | 24.1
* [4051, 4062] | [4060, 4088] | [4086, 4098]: -1.1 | 28.1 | 25.8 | 21.5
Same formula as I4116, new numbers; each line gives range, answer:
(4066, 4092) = 25.3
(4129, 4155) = 24.6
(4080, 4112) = 22.2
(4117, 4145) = 24.8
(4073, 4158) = 23.7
